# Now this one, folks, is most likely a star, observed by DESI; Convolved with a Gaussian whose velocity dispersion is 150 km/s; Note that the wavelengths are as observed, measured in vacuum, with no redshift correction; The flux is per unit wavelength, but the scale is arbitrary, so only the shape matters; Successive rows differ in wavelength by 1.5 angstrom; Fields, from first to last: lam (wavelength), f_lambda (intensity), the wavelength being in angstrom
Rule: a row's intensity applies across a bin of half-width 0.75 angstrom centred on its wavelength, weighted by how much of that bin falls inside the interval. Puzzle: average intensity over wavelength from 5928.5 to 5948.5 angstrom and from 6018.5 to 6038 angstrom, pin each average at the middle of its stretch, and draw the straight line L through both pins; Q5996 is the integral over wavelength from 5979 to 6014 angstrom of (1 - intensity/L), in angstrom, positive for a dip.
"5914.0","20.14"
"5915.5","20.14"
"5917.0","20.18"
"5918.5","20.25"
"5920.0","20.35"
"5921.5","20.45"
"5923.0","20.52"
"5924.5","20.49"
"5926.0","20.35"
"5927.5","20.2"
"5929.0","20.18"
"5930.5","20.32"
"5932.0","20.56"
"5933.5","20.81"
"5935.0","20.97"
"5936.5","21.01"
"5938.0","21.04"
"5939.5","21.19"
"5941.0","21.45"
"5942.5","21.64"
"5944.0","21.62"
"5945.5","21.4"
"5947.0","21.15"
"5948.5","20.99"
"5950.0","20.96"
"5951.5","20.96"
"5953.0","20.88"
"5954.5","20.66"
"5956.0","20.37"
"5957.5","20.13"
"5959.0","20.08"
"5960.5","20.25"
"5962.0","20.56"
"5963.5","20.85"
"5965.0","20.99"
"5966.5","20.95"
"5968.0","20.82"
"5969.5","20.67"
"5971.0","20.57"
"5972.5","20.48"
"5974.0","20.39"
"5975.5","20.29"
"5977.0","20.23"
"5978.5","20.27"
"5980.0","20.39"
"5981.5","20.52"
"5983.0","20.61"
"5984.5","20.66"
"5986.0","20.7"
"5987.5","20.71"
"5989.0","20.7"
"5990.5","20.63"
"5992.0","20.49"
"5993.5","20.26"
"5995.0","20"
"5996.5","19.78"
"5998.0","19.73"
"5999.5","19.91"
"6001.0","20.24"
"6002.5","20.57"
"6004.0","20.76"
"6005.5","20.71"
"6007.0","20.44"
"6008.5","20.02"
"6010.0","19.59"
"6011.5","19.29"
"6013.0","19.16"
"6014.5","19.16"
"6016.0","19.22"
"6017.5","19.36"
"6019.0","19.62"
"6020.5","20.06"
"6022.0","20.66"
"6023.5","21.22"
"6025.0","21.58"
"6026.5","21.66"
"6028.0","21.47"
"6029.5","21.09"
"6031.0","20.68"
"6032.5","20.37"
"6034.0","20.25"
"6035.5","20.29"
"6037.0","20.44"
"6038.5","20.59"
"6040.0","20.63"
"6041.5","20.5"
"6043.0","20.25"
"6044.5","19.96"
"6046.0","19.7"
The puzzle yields 1.0 angstrom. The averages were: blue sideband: 21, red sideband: 20.7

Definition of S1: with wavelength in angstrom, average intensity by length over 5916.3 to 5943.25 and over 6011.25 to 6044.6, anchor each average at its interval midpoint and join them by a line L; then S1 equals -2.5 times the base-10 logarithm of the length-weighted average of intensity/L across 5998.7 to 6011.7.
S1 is 0.01 mag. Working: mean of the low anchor 20.7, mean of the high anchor 20.3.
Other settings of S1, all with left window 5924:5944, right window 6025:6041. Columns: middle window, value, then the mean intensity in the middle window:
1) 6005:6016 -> 0.06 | 19.7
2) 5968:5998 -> 0.02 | 20.4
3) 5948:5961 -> 0.01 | 20.6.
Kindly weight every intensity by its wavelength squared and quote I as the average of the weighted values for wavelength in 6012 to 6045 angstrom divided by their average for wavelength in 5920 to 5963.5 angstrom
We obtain 1.0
